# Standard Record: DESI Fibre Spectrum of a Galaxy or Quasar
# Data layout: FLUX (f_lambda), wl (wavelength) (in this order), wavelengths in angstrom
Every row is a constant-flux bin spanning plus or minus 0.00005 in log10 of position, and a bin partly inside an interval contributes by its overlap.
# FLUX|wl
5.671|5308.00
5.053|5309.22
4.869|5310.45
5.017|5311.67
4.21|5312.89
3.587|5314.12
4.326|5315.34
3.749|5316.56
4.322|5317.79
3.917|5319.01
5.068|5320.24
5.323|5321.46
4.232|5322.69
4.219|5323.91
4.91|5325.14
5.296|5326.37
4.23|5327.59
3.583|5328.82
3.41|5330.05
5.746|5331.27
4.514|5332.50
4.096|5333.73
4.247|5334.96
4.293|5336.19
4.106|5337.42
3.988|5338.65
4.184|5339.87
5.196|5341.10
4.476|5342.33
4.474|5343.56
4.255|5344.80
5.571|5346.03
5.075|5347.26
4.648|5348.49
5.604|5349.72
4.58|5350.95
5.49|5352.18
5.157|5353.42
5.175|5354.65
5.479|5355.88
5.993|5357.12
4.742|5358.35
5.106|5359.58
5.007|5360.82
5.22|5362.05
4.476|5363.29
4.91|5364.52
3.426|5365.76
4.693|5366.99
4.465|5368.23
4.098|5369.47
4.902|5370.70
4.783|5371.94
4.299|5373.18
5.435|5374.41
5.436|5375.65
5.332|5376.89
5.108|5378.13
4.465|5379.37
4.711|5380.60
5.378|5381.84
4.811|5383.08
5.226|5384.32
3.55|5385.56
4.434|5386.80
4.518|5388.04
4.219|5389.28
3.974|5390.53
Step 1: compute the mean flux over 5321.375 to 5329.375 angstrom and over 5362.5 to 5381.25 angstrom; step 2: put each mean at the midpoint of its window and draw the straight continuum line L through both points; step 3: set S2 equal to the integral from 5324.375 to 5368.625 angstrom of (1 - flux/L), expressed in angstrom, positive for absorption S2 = -1.2 angstrom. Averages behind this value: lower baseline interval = 4.5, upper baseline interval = 4.71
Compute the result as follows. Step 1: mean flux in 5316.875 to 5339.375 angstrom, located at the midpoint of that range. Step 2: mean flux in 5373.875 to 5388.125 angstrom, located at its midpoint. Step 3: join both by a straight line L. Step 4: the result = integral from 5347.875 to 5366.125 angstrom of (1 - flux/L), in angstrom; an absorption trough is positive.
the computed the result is -1.4 angstrom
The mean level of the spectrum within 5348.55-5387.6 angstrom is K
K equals 4.88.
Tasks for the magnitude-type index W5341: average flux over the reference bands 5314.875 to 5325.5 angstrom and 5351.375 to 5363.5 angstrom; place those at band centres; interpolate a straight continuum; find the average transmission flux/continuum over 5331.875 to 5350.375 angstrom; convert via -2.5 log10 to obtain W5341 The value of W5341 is 0.07 mag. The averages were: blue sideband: 4.44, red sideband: 5.2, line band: 4.58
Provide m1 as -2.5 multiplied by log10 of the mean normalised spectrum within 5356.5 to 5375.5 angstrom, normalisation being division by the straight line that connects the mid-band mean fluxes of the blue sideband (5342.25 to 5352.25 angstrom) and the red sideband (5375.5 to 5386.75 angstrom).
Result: 0.02 mag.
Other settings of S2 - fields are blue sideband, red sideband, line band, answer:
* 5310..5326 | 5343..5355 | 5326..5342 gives 1.25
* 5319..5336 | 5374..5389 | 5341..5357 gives -1.38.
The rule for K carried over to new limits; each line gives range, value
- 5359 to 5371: 4.62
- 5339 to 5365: 4.98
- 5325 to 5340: 4.34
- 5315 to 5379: 4.7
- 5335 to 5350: 4.62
